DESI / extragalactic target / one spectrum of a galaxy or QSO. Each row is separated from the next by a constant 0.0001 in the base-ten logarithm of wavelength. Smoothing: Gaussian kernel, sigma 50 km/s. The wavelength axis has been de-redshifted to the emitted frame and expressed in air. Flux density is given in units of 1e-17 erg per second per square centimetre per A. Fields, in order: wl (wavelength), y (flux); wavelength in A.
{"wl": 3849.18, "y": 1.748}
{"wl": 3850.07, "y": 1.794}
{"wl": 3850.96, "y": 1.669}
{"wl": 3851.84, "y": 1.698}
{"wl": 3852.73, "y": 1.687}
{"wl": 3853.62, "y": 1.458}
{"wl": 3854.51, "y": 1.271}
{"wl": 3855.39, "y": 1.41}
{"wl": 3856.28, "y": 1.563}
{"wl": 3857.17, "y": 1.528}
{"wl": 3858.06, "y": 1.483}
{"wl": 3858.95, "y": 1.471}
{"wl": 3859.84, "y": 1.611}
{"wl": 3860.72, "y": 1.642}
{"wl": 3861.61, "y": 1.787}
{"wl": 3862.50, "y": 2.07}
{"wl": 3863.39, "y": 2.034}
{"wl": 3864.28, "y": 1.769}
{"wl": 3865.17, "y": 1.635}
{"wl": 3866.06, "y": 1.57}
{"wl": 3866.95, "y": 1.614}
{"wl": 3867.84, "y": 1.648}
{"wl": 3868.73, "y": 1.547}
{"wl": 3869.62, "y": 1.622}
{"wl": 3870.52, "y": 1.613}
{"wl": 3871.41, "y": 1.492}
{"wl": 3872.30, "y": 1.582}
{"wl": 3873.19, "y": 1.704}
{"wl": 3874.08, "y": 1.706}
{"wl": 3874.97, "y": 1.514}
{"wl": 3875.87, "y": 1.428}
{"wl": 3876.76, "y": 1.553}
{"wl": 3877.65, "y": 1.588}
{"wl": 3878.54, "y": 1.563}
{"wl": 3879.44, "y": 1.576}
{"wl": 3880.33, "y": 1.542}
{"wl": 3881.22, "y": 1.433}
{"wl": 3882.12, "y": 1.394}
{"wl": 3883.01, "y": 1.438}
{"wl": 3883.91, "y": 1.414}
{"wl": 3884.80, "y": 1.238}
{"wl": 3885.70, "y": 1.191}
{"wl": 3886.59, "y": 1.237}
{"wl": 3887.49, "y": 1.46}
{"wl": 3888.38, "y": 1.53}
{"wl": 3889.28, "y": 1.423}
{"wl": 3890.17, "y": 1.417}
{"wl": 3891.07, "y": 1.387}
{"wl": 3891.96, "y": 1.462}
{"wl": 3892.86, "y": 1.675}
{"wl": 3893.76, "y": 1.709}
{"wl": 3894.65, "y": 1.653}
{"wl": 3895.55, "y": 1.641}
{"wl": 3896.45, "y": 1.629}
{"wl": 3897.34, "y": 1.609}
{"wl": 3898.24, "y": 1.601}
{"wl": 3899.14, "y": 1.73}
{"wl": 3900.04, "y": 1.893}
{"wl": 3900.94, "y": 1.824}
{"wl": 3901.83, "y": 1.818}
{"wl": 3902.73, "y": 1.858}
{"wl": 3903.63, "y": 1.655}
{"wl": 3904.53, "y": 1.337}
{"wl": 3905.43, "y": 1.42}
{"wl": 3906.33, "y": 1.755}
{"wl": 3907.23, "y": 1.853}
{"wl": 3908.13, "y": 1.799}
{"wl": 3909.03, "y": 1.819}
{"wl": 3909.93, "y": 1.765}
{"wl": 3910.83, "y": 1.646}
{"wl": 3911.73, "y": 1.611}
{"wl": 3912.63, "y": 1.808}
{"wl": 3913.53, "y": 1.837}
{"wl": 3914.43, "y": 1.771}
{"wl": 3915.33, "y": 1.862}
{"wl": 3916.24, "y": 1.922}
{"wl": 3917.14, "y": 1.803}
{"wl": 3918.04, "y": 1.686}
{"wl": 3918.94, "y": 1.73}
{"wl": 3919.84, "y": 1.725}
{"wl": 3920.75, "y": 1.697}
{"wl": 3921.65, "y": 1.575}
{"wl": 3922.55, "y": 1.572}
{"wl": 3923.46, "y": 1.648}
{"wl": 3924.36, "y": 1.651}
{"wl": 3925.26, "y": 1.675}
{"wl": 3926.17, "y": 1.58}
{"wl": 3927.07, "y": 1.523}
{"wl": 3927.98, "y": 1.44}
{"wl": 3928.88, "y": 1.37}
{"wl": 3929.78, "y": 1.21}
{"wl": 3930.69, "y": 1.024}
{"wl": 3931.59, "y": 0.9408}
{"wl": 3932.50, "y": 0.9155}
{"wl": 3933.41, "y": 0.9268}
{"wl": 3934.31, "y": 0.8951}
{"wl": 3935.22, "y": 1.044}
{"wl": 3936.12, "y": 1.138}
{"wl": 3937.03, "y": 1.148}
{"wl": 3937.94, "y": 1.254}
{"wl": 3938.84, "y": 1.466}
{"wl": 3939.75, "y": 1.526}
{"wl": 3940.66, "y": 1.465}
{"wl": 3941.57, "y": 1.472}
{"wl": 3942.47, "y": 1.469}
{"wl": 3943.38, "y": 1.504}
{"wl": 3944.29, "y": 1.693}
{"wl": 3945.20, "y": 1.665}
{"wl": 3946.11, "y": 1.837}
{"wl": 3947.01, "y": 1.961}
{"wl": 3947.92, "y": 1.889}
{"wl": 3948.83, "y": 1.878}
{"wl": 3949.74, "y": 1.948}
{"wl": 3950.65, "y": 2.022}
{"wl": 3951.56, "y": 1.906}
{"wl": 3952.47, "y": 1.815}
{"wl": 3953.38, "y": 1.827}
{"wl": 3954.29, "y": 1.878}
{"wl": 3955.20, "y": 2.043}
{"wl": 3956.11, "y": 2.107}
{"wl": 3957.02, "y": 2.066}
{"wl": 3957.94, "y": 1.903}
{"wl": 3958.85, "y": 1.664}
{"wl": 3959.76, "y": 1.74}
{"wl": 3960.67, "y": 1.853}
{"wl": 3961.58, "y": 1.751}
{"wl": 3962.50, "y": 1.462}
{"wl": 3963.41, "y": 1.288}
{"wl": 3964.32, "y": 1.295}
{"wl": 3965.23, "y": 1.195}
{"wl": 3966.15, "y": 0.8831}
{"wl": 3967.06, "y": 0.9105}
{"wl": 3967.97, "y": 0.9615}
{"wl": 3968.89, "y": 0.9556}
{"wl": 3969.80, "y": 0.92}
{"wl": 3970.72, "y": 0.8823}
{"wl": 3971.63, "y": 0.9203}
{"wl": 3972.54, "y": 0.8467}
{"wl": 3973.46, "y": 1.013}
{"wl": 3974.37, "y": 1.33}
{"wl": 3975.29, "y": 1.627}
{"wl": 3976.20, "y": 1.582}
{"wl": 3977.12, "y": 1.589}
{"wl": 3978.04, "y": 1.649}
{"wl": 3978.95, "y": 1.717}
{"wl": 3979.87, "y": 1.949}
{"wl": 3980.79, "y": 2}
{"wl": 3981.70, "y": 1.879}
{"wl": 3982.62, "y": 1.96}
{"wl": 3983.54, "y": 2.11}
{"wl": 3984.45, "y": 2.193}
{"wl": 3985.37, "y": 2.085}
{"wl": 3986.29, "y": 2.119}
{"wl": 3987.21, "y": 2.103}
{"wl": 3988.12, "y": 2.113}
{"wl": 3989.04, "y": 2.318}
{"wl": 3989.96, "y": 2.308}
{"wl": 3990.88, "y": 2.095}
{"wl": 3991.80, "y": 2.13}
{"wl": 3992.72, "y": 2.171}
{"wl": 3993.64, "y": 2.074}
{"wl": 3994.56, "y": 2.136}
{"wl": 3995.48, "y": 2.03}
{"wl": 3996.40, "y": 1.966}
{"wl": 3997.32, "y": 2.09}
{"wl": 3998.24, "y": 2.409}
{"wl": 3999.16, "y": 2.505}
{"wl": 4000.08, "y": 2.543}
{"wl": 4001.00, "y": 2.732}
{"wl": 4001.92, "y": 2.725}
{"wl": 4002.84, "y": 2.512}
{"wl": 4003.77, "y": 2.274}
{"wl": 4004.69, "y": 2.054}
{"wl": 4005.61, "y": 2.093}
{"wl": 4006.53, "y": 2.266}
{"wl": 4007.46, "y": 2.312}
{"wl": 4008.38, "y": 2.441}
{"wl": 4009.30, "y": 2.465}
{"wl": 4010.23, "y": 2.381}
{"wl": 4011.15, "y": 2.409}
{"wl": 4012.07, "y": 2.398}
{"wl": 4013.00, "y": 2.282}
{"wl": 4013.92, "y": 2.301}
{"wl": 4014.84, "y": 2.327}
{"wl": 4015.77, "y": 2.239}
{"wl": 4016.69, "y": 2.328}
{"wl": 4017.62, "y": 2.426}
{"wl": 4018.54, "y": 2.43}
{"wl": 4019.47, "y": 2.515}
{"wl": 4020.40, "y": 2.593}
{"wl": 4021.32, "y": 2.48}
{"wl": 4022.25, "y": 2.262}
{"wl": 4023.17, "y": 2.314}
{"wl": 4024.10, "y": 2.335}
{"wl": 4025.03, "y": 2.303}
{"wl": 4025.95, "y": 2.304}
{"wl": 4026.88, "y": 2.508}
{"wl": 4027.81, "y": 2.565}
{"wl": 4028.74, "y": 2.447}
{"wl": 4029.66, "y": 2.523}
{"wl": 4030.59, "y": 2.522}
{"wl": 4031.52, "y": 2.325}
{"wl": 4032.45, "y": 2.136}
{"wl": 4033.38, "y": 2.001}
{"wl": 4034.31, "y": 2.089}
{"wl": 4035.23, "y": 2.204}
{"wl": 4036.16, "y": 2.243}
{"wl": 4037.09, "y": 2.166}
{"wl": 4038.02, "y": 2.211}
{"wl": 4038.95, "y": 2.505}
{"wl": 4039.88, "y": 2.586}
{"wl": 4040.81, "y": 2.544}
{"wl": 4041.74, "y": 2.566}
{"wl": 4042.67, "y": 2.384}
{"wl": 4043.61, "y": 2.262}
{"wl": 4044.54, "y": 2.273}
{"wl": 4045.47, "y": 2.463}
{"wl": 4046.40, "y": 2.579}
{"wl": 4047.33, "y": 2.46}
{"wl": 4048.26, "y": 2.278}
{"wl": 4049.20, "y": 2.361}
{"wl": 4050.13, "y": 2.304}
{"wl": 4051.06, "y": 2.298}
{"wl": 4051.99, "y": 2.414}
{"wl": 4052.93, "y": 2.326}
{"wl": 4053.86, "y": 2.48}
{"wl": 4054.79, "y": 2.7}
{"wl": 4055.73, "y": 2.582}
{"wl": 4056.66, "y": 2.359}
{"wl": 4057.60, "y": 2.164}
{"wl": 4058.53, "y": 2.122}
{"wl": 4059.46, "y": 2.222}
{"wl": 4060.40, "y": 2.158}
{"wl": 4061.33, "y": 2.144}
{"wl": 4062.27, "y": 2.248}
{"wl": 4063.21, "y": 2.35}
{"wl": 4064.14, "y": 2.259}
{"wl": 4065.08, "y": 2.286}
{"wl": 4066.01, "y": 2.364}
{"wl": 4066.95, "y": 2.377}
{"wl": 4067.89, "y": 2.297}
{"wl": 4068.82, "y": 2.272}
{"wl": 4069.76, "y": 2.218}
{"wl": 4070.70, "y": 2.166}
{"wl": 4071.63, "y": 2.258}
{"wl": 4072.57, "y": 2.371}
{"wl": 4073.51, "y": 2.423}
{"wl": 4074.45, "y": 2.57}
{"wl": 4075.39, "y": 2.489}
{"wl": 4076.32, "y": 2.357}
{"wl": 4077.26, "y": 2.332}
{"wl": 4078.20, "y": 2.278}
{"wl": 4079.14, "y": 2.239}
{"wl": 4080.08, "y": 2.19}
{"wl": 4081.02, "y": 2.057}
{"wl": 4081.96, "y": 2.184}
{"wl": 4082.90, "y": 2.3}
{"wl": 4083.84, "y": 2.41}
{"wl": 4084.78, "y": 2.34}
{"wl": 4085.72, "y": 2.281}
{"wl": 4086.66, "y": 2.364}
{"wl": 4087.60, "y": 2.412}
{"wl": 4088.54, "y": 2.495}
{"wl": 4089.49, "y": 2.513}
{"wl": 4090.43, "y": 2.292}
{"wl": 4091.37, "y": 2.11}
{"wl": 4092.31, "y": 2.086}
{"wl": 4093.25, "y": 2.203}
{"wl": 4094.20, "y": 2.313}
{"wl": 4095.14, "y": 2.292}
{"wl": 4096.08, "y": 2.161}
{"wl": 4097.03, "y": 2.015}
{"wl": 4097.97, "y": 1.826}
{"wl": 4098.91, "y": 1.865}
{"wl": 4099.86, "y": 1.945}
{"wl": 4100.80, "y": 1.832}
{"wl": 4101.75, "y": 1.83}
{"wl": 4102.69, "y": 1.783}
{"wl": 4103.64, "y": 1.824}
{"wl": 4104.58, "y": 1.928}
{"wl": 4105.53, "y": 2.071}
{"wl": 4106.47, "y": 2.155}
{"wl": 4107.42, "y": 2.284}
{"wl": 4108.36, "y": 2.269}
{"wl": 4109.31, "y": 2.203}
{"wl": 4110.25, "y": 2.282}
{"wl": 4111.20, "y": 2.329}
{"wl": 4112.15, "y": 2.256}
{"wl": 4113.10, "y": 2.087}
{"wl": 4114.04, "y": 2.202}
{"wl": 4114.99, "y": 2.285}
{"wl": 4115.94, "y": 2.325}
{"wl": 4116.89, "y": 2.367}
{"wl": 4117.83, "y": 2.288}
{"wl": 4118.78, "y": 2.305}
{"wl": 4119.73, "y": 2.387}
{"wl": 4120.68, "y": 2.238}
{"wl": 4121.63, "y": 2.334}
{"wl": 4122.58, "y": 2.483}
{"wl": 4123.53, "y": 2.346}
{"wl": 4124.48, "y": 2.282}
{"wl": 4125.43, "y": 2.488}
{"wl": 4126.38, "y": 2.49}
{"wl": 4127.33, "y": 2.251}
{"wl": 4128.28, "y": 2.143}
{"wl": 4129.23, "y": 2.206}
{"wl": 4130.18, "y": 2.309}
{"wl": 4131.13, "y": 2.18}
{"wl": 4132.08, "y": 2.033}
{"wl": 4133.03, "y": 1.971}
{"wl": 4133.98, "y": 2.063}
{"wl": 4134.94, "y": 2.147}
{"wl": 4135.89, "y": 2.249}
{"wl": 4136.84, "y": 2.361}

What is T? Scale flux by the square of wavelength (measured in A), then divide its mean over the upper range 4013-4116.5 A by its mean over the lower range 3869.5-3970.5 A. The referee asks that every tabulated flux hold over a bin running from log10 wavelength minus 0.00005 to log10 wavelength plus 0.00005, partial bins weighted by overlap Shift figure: 1.6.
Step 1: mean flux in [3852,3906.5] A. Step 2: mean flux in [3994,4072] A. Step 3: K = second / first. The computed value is 1.5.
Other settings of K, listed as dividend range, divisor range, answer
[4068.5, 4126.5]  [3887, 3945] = 1.44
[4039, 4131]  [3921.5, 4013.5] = 1.30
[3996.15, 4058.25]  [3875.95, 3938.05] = 1.55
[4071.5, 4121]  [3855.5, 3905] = 1.40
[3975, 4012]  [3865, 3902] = 1.39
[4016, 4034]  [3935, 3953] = 1.47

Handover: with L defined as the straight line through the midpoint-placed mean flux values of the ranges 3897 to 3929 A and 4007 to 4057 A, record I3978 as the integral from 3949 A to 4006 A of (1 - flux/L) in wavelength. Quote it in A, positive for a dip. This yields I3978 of 6.8 A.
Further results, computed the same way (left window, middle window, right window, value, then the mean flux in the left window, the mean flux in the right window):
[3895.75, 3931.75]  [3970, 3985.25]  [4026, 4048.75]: 3.37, 1.65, 2.37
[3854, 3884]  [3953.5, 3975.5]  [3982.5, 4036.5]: 7.07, 1.58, 2.3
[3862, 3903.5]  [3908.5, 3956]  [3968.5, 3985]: -1.28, 1.59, 1.51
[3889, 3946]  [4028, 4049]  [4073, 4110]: -3.76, 1.55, 2.19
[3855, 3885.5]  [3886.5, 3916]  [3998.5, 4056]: 1.37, 1.58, 2.38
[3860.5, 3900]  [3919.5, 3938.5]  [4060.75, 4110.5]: 4.33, 1.57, 2.21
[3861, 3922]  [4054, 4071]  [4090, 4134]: -2.03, 1.63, 2.18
